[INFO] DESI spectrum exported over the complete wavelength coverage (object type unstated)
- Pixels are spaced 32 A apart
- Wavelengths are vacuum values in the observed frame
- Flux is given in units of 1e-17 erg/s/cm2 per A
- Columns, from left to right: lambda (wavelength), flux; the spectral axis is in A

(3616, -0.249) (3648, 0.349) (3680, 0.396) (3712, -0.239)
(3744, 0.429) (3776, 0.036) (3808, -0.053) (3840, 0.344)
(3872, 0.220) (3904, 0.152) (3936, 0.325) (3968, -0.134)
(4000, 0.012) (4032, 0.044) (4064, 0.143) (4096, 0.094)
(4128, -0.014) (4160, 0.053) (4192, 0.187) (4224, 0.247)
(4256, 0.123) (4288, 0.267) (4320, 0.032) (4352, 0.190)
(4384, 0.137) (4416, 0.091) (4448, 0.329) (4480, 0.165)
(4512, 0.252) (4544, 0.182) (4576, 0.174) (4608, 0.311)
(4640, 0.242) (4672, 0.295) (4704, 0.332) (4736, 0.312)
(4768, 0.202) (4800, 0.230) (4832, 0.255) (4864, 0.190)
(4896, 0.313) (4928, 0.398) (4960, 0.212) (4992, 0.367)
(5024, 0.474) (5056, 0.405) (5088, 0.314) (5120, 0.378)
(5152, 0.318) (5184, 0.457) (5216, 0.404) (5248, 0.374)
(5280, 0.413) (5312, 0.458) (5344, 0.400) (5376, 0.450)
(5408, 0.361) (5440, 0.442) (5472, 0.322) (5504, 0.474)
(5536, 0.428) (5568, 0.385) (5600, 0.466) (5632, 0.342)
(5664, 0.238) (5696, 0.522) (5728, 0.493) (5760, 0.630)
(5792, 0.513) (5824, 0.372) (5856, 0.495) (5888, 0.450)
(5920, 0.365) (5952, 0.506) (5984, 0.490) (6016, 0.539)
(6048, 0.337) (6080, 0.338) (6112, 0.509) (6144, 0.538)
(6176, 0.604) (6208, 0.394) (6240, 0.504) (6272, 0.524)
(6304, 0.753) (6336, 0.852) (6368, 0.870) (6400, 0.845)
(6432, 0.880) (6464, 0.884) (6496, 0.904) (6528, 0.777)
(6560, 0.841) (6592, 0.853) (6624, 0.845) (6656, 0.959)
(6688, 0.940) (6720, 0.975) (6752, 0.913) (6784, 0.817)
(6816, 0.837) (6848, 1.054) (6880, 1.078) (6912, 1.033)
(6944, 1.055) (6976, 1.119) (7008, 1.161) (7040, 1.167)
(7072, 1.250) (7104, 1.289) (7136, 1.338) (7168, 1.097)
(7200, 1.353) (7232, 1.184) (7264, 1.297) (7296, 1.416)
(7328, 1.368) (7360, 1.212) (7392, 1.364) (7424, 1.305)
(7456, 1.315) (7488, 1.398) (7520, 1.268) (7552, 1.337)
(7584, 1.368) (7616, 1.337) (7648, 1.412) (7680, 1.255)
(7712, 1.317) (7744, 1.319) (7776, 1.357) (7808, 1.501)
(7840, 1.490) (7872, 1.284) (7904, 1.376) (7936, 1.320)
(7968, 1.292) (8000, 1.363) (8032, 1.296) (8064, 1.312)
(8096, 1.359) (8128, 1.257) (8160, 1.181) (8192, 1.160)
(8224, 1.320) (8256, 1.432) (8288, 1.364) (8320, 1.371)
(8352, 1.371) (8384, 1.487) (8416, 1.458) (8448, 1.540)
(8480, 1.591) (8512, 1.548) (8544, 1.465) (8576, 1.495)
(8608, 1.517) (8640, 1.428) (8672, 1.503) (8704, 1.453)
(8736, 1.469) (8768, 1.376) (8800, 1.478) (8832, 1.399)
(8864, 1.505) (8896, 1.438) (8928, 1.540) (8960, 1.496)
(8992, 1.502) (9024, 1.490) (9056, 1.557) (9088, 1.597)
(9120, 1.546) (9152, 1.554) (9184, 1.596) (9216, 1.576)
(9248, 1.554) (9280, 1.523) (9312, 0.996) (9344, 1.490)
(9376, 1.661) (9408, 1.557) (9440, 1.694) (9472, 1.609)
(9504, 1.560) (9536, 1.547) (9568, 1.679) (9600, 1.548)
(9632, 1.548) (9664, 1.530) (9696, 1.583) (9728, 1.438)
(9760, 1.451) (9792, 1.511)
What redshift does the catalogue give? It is 0.58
